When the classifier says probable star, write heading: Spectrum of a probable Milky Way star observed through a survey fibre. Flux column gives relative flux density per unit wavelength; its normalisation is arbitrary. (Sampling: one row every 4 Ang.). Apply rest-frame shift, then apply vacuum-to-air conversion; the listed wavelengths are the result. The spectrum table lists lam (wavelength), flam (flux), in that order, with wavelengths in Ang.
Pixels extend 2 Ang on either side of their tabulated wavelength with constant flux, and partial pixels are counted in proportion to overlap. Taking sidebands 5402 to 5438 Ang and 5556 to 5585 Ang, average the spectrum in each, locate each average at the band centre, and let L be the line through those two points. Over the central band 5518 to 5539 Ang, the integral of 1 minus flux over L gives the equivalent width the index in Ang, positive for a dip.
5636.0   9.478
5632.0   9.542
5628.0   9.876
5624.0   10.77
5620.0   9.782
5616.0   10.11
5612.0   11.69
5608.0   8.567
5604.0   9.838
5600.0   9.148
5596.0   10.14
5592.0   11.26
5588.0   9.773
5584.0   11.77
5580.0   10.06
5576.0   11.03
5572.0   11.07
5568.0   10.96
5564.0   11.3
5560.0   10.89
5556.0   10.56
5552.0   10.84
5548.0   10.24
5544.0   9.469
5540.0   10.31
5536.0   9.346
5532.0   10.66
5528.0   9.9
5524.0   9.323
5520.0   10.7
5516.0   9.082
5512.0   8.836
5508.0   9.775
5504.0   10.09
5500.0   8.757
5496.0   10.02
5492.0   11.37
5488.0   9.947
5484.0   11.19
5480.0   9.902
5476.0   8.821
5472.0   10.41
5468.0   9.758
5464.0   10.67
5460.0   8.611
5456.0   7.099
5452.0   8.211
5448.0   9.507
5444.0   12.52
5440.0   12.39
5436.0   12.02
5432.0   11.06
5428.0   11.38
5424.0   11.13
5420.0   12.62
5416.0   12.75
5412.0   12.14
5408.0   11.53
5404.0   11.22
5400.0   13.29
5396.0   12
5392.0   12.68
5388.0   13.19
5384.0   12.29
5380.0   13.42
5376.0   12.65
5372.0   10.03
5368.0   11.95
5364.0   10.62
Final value 2.21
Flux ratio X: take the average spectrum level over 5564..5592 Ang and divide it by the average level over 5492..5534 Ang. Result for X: 1.11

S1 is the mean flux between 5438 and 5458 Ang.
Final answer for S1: 9.95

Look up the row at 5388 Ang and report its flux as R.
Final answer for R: 13.19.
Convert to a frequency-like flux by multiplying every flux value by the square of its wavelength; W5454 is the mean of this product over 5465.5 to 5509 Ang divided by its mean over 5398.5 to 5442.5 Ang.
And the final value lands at 0.9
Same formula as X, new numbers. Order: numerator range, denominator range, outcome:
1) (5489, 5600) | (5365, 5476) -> 0.91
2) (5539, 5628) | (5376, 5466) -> 0.91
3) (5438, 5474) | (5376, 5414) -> 0.80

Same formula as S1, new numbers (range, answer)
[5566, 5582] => 10.8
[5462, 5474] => 10.3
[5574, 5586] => 11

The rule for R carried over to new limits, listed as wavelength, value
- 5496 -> 10.02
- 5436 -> 12.02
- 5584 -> 11.77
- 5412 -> 12.14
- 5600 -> 9.148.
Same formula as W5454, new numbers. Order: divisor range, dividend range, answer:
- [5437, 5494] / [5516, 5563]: 1.04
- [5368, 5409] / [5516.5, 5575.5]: 0.90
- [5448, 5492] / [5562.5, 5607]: 1.15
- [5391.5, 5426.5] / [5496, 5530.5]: 0.82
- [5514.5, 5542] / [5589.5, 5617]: 1.05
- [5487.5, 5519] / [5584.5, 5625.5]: 1.08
